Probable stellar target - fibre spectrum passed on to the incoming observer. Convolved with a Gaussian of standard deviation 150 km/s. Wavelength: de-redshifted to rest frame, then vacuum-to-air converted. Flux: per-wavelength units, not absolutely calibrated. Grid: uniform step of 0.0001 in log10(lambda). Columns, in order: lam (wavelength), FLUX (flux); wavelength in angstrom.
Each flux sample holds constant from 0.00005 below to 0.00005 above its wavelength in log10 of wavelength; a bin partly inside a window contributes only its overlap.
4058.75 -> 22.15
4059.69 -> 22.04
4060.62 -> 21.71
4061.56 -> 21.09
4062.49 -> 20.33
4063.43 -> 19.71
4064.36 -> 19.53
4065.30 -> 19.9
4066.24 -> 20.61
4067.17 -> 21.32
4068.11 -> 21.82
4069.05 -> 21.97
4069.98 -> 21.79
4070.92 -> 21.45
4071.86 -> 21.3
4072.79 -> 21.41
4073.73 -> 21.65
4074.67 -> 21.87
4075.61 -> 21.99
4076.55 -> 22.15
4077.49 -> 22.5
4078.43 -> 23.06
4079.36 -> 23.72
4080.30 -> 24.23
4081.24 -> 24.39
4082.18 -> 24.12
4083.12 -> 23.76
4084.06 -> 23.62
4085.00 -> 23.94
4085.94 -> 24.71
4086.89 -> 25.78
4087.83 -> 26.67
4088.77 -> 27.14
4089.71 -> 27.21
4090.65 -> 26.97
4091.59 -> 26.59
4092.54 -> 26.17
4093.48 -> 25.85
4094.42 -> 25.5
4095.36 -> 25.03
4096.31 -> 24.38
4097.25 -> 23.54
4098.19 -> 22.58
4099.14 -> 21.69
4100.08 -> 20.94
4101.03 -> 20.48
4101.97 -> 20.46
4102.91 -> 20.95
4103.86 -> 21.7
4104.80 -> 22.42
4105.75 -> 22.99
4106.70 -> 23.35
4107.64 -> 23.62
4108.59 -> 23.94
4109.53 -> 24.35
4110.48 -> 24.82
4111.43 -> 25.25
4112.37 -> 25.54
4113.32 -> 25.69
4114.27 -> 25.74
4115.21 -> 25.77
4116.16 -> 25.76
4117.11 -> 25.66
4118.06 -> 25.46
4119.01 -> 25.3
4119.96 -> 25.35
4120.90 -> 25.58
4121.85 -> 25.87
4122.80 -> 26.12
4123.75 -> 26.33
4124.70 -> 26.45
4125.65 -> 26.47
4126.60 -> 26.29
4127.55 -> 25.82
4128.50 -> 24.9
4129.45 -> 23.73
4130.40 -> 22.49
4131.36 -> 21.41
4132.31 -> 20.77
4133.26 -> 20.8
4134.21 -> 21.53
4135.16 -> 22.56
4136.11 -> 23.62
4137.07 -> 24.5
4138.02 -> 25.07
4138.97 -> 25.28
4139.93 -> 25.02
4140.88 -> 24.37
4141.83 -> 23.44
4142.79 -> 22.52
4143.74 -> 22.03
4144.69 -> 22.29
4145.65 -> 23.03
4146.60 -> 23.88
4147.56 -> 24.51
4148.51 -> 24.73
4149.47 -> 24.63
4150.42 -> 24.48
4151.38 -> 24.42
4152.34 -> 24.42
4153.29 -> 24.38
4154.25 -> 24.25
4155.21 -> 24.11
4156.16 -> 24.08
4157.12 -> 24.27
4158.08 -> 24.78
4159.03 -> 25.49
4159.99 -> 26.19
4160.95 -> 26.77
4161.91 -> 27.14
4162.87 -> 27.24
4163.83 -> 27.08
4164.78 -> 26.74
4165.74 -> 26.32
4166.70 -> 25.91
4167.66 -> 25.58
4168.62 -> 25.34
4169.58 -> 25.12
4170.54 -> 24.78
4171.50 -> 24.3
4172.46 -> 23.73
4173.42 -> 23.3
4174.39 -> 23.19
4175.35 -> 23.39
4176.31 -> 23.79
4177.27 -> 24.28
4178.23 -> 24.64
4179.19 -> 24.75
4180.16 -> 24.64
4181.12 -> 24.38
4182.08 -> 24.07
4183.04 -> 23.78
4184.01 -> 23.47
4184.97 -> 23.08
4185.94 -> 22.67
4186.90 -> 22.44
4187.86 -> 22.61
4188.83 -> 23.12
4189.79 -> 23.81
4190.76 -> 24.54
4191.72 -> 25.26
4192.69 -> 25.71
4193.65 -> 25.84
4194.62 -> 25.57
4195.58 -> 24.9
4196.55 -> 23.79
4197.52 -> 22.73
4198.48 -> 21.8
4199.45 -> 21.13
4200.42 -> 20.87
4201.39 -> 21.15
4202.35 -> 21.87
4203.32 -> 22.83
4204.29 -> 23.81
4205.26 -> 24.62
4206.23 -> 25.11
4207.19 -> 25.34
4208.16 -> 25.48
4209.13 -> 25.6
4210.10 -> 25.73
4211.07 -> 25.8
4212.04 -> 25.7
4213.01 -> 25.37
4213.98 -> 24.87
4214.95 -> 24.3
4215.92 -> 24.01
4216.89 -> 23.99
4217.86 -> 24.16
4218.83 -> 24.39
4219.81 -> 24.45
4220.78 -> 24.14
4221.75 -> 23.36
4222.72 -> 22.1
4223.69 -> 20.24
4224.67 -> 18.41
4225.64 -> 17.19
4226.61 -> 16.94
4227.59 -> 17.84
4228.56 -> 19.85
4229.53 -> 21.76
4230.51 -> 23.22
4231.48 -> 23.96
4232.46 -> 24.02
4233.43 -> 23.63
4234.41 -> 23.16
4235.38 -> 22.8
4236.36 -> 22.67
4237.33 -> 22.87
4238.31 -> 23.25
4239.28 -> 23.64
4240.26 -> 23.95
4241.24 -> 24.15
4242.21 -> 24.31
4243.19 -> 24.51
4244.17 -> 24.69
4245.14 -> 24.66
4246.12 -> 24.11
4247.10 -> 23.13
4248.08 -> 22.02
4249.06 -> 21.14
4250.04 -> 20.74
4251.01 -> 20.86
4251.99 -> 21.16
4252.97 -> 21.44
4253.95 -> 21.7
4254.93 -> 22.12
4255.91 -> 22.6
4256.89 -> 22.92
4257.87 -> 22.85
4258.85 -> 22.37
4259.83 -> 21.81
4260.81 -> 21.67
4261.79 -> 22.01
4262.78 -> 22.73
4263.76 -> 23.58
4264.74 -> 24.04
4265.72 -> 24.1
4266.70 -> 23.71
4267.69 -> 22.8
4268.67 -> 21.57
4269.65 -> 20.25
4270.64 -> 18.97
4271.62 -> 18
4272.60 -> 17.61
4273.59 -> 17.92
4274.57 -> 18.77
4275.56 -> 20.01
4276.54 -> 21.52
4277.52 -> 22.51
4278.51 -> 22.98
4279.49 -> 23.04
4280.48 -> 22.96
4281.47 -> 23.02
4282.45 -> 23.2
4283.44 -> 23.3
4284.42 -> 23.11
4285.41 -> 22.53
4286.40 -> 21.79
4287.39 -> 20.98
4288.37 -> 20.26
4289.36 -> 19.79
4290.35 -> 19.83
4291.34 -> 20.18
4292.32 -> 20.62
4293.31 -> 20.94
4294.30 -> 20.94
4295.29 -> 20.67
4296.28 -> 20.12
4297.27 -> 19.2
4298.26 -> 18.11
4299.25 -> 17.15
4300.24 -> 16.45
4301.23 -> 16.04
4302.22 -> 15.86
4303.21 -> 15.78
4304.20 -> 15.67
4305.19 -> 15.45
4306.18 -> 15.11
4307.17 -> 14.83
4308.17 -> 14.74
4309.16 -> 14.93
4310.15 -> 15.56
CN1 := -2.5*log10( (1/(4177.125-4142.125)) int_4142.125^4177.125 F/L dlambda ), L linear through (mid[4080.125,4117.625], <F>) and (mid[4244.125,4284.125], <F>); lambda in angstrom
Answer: -0.05 mag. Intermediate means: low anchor 24.3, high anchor 21.9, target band 24.7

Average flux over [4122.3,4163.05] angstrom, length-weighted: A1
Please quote 24.3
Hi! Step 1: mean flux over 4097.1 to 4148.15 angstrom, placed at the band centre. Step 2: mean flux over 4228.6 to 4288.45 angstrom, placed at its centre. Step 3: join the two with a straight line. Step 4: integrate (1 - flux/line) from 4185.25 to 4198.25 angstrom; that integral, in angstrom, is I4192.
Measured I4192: -0.5 angstrom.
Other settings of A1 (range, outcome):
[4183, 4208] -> 23.6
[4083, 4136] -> 24.4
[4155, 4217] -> 24.4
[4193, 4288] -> 22.6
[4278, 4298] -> 21.4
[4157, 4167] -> 26.3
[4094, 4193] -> 24.2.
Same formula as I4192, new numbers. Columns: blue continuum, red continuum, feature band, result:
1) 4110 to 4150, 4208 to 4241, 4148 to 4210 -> -1.8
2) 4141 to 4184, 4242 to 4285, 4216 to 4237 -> 0.9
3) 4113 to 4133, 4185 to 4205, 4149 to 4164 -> -0.6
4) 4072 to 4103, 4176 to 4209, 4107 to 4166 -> -2.2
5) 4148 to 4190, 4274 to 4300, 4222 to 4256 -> 0.5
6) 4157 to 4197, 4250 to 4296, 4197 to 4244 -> 0.4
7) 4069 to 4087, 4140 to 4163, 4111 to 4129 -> -1.5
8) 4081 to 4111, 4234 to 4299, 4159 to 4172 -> -1.6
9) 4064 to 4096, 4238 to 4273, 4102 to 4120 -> -0.7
